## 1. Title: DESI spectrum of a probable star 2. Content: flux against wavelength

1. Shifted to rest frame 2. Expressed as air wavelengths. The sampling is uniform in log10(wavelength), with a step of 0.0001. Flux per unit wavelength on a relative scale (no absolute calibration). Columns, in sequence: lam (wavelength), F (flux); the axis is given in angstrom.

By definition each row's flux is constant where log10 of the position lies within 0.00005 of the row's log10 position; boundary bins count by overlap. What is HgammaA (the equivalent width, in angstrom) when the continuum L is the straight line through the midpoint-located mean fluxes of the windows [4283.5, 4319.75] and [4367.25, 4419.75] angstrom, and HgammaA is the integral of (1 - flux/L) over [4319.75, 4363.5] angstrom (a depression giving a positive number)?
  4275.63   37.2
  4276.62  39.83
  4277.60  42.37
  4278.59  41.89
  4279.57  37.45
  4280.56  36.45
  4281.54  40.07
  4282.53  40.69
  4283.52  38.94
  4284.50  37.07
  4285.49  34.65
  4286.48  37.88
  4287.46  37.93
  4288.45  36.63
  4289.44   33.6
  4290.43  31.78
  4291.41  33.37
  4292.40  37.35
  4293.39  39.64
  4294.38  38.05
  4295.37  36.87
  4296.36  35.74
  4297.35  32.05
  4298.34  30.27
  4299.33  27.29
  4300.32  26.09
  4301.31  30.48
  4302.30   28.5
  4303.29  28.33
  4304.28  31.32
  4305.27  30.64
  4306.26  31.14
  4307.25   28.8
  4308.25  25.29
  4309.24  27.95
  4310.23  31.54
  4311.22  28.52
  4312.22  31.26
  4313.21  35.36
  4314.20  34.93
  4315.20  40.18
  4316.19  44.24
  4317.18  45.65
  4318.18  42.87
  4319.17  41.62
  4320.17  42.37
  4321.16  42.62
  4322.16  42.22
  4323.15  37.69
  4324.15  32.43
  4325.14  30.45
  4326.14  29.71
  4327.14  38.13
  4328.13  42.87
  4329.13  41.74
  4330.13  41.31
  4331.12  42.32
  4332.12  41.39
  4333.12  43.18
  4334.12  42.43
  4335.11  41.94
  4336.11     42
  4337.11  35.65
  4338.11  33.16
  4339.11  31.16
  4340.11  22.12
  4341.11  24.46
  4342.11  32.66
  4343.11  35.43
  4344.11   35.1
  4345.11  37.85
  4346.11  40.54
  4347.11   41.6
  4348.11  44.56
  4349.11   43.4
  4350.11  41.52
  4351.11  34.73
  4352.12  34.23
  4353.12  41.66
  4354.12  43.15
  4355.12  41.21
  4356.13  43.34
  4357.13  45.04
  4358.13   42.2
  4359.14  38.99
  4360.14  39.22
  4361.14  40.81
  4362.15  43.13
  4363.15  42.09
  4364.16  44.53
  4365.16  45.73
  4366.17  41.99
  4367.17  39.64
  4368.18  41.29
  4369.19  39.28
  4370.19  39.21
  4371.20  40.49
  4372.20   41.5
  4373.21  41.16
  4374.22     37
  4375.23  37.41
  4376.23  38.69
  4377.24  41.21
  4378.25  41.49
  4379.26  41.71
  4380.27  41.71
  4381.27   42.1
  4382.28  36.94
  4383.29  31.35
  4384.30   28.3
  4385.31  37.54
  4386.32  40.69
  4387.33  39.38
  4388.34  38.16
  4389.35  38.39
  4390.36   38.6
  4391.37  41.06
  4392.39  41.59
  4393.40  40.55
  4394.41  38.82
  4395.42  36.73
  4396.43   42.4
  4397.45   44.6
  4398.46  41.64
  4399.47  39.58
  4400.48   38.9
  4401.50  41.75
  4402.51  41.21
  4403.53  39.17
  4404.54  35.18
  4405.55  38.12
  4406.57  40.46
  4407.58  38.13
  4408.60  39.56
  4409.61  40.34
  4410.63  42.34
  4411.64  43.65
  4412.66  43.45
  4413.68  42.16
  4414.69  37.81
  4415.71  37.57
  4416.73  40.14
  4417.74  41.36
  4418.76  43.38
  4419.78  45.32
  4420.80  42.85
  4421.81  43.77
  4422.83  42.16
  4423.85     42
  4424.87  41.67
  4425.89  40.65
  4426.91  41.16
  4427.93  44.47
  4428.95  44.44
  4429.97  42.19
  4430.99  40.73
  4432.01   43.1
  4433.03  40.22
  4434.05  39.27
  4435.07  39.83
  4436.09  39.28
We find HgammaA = -2.6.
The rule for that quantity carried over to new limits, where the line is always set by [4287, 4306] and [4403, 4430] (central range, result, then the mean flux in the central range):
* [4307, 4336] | -2.6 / 37.8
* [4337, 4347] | 0.8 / 33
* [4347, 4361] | -1.6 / 41.1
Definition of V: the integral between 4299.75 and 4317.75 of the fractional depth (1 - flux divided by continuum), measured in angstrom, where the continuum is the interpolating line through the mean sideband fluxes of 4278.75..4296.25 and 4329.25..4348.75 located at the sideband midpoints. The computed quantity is 2.39 angstrom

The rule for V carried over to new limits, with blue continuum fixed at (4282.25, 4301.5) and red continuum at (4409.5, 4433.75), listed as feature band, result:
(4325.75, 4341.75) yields -0.01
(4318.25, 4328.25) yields -0.41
